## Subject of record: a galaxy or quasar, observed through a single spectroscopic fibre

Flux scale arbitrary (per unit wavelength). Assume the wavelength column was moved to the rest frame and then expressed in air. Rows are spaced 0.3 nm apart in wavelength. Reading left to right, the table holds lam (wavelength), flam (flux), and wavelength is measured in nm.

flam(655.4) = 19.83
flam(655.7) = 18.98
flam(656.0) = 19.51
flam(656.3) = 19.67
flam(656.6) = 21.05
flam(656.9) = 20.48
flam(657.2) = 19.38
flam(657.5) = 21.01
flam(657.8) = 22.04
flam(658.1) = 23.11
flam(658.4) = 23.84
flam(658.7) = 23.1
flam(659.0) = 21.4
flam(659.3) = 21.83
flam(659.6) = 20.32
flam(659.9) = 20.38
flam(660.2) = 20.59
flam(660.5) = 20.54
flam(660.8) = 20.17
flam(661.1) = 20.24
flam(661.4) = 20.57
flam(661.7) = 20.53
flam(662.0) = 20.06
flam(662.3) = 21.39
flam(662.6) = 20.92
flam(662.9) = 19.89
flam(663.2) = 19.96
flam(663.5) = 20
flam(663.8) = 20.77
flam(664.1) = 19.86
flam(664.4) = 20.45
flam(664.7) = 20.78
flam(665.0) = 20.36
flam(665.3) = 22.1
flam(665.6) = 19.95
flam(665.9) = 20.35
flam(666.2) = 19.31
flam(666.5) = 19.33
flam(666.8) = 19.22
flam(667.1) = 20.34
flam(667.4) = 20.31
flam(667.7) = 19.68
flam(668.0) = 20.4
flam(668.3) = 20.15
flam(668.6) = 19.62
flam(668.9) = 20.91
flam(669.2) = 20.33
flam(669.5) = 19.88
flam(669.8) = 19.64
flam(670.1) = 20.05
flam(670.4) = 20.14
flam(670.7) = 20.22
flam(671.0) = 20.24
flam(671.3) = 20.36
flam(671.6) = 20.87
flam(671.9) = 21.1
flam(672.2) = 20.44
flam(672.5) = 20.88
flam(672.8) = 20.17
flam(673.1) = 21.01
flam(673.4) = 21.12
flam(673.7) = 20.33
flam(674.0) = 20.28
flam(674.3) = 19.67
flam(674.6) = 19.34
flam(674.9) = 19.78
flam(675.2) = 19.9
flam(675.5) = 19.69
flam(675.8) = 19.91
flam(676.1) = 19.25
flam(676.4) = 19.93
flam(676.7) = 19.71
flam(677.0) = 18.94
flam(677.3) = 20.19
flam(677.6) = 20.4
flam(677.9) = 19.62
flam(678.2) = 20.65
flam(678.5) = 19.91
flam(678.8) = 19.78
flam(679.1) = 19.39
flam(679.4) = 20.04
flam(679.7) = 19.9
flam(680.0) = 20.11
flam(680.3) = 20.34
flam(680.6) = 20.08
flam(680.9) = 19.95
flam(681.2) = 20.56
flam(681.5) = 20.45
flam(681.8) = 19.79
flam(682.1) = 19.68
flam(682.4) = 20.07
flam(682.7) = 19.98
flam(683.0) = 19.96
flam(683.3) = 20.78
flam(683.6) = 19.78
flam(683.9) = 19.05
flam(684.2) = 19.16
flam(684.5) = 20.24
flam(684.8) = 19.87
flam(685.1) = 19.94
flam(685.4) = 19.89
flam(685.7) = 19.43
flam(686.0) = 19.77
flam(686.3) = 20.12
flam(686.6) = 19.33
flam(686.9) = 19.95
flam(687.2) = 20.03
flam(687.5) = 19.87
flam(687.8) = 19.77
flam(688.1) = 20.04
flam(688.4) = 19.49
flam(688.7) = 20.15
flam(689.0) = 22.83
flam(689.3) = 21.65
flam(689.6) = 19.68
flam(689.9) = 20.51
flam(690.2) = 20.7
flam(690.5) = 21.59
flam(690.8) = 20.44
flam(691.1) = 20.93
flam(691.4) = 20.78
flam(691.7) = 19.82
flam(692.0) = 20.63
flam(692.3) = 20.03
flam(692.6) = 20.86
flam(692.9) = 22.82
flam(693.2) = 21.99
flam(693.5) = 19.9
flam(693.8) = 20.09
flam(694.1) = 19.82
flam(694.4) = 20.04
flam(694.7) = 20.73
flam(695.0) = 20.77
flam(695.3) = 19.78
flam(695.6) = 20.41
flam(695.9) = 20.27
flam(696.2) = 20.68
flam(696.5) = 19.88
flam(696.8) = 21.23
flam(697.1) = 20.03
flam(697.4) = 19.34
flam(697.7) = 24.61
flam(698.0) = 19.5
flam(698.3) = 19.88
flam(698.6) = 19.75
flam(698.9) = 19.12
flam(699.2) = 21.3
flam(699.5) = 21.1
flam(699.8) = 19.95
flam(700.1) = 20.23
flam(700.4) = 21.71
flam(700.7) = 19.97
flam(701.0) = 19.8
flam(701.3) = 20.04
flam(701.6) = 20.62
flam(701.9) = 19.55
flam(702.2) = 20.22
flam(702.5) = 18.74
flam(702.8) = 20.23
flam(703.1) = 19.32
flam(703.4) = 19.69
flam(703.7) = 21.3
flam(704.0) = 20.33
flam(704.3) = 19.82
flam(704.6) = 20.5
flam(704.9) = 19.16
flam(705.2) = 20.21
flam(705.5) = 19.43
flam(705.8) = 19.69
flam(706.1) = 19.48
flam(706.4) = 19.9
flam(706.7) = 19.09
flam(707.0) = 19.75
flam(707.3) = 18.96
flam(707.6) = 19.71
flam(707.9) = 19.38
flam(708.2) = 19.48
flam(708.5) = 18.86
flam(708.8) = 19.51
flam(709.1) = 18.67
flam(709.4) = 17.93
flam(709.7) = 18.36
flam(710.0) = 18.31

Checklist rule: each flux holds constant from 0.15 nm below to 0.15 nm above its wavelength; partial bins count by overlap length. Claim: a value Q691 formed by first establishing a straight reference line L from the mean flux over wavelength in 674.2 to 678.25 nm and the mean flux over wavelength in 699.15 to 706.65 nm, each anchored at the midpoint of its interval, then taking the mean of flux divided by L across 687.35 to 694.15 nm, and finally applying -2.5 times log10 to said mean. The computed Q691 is -0.04 mag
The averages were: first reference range 19.8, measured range 20.6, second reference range 20.1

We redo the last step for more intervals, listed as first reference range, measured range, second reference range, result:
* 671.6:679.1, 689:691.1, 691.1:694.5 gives -0.02 mag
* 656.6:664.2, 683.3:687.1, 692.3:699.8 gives 0.05 mag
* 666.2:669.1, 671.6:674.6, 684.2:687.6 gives -0.03 mag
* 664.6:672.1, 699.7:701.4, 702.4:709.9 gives -0.04 mag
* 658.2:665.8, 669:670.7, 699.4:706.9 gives 0.03 mag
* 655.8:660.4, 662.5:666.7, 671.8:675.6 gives 0.03 mag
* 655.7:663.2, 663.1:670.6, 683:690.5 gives 0.03 mag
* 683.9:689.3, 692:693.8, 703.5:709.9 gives -0.06 mag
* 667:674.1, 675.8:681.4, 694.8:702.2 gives 0.02 mag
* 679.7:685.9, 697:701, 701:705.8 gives -0.03 mag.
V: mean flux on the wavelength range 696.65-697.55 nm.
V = 20.2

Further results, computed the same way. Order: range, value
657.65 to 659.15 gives 22.7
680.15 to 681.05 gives 20.1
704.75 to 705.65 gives 19.6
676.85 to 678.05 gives 19.8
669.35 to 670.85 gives 20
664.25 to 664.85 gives 20.6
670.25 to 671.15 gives 20.2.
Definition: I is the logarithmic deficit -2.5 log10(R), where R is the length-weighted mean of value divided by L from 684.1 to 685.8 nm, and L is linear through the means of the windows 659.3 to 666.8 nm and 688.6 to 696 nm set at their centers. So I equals 0.04 mag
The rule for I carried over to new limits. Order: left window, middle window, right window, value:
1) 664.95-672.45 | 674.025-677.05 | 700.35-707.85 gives 0.03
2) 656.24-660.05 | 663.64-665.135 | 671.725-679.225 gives 0.02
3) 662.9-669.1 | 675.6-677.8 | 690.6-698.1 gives 0.03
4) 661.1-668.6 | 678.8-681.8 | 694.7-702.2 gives 0.01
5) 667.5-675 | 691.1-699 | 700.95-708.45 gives -0.03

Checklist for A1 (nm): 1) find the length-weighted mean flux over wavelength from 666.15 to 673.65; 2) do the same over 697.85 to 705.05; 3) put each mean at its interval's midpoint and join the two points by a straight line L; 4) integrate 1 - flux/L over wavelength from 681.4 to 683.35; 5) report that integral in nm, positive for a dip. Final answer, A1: 0.01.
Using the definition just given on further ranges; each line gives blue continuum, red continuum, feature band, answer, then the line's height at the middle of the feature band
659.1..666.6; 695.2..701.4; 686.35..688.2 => 0.05 nm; 20.4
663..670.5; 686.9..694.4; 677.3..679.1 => 0.03 nm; 20.4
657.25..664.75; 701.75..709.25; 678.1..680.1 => 0.04 nm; 20.4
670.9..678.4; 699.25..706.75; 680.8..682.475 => 0.00 nm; 20.1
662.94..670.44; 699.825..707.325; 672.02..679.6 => 0.03 nm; 20.1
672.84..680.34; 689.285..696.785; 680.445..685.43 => 0.06 nm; 20.2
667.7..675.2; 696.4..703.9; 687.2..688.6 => 0.03 nm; 20.3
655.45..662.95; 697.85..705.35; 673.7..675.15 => 0.05 nm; 20.6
